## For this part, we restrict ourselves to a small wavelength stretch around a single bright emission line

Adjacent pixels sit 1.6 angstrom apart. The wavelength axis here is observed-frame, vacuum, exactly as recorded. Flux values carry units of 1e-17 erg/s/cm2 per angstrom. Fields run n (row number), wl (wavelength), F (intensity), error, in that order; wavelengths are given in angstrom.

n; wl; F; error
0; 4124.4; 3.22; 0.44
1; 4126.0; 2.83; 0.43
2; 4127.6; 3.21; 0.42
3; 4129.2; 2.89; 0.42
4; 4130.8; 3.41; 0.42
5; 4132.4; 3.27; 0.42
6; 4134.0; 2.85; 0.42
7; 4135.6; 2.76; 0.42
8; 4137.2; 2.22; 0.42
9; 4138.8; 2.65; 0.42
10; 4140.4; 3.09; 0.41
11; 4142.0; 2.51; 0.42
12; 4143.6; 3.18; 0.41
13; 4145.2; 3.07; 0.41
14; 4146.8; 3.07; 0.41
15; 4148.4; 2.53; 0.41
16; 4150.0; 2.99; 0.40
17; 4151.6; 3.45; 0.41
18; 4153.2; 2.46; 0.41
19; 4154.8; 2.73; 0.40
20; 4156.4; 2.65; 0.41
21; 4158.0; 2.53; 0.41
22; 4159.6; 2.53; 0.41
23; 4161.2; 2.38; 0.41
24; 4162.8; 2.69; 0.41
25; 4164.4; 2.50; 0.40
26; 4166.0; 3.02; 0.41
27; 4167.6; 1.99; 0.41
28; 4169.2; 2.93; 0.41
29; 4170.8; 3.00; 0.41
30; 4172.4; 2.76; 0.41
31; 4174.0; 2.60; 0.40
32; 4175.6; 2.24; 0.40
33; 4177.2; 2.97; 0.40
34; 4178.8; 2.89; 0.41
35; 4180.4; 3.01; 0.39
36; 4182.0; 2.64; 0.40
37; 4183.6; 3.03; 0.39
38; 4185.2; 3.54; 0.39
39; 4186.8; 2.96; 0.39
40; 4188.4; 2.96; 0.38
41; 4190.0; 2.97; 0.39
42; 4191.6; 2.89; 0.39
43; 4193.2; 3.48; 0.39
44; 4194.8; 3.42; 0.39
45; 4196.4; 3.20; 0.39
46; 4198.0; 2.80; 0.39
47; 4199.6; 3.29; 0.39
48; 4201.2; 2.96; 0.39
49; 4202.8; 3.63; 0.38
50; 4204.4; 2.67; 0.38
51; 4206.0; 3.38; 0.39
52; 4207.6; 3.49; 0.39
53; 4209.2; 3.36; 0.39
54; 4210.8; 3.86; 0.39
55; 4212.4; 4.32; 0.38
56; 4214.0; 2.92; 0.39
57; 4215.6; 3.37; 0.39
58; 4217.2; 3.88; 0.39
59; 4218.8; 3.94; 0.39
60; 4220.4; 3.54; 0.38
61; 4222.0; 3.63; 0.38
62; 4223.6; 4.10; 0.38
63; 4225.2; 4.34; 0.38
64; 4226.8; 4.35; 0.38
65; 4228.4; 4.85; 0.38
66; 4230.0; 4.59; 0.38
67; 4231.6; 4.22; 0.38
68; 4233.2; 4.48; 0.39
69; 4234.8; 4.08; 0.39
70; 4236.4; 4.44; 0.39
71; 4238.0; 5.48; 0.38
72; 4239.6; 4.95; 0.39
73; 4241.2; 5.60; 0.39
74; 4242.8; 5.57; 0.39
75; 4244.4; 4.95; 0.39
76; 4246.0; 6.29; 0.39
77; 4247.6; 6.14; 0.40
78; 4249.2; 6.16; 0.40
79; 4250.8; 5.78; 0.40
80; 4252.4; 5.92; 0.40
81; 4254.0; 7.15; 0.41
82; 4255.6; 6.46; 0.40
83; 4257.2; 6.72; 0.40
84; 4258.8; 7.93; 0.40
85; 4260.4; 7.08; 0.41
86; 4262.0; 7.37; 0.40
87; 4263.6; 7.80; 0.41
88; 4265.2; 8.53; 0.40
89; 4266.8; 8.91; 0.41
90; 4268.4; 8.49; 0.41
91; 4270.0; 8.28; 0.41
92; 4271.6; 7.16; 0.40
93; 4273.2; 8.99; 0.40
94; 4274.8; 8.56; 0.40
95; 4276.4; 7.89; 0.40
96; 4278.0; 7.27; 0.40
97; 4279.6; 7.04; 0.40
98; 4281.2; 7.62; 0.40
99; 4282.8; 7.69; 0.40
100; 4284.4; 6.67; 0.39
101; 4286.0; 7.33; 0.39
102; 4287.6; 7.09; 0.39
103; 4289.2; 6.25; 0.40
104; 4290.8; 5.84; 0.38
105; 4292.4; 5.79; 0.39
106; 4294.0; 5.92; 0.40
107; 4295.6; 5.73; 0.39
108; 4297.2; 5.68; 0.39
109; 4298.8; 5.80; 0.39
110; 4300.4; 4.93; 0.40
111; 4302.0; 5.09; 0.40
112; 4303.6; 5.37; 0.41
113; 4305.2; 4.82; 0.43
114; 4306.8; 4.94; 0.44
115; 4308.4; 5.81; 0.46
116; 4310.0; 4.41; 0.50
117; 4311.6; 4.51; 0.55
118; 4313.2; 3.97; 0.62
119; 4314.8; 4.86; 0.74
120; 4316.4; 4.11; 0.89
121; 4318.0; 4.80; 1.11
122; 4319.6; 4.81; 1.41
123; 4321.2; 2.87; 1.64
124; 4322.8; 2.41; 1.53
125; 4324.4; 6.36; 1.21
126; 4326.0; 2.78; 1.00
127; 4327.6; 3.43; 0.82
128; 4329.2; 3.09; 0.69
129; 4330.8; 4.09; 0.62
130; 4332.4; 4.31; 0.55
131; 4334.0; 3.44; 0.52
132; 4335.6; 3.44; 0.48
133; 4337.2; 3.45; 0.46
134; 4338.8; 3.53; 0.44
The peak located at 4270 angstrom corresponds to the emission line C IV 1549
